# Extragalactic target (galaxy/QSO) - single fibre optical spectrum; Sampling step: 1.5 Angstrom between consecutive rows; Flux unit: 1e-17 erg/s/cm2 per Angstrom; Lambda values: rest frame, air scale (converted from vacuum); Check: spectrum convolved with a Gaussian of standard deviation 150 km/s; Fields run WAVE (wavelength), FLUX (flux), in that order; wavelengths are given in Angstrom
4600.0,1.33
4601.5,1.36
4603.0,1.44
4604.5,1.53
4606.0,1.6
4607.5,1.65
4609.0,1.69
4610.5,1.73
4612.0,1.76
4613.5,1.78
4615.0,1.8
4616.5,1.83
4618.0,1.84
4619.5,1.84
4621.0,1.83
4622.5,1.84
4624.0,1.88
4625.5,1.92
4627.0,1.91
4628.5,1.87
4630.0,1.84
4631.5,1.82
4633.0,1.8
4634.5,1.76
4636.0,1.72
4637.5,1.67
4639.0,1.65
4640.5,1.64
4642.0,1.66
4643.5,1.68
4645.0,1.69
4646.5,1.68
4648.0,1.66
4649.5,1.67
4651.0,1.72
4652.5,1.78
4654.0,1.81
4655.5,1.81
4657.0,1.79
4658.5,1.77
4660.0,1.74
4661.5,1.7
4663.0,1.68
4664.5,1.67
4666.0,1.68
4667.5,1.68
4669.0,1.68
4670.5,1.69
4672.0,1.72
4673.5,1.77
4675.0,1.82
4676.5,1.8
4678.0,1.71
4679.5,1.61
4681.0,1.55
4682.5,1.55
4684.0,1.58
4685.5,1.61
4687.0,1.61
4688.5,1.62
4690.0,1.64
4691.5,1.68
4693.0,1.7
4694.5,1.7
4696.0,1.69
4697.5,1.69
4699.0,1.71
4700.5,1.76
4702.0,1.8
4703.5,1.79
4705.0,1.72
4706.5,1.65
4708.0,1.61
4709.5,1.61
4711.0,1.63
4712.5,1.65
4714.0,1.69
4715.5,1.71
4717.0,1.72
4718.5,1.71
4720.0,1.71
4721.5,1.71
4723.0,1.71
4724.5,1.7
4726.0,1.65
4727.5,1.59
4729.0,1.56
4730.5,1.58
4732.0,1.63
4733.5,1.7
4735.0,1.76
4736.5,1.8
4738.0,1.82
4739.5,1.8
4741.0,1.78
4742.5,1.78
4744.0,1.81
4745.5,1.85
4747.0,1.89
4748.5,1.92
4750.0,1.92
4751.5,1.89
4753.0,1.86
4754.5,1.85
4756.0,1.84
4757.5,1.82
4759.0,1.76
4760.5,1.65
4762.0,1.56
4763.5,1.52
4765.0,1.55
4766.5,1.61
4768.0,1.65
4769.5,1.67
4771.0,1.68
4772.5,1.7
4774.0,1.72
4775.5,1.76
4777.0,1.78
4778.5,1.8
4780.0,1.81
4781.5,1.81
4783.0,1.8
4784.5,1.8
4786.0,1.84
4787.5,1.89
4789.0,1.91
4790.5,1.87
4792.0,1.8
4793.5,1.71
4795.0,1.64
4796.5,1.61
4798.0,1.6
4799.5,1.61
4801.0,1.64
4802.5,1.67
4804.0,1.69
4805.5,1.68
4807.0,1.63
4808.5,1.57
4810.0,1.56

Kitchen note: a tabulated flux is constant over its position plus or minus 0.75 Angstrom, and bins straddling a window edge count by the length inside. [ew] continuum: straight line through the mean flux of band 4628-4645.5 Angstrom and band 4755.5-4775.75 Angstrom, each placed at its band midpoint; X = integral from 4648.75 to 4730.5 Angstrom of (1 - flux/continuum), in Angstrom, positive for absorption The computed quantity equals 0.9 Angstrom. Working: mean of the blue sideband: 1.73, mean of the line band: 1.69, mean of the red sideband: 1.67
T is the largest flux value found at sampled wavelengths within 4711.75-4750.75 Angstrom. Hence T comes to 1.92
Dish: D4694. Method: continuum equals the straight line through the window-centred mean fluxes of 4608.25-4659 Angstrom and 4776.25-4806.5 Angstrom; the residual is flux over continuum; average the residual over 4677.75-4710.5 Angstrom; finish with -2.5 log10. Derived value 0.062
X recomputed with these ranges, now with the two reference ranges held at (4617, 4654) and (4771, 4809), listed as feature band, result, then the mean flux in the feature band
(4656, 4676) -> 0.4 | 1.72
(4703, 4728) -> 1.0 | 1.68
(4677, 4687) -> 0.9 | 1.61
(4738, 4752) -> -0.8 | 1.85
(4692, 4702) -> 0.2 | 1.71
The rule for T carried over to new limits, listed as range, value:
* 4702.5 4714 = 1.79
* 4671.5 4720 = 1.82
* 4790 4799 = 1.87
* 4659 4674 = 1.77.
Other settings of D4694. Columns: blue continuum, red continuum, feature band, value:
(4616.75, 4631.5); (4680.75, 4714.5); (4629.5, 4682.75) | 0.04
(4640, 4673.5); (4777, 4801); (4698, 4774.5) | 0.01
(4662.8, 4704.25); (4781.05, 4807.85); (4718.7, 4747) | -0.01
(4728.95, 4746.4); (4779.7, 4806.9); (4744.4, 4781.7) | -0.01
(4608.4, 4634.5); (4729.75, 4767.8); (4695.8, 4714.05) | 0.05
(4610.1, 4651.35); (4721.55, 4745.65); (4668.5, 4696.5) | 0.05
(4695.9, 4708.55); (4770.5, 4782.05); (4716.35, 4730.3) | 0.04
